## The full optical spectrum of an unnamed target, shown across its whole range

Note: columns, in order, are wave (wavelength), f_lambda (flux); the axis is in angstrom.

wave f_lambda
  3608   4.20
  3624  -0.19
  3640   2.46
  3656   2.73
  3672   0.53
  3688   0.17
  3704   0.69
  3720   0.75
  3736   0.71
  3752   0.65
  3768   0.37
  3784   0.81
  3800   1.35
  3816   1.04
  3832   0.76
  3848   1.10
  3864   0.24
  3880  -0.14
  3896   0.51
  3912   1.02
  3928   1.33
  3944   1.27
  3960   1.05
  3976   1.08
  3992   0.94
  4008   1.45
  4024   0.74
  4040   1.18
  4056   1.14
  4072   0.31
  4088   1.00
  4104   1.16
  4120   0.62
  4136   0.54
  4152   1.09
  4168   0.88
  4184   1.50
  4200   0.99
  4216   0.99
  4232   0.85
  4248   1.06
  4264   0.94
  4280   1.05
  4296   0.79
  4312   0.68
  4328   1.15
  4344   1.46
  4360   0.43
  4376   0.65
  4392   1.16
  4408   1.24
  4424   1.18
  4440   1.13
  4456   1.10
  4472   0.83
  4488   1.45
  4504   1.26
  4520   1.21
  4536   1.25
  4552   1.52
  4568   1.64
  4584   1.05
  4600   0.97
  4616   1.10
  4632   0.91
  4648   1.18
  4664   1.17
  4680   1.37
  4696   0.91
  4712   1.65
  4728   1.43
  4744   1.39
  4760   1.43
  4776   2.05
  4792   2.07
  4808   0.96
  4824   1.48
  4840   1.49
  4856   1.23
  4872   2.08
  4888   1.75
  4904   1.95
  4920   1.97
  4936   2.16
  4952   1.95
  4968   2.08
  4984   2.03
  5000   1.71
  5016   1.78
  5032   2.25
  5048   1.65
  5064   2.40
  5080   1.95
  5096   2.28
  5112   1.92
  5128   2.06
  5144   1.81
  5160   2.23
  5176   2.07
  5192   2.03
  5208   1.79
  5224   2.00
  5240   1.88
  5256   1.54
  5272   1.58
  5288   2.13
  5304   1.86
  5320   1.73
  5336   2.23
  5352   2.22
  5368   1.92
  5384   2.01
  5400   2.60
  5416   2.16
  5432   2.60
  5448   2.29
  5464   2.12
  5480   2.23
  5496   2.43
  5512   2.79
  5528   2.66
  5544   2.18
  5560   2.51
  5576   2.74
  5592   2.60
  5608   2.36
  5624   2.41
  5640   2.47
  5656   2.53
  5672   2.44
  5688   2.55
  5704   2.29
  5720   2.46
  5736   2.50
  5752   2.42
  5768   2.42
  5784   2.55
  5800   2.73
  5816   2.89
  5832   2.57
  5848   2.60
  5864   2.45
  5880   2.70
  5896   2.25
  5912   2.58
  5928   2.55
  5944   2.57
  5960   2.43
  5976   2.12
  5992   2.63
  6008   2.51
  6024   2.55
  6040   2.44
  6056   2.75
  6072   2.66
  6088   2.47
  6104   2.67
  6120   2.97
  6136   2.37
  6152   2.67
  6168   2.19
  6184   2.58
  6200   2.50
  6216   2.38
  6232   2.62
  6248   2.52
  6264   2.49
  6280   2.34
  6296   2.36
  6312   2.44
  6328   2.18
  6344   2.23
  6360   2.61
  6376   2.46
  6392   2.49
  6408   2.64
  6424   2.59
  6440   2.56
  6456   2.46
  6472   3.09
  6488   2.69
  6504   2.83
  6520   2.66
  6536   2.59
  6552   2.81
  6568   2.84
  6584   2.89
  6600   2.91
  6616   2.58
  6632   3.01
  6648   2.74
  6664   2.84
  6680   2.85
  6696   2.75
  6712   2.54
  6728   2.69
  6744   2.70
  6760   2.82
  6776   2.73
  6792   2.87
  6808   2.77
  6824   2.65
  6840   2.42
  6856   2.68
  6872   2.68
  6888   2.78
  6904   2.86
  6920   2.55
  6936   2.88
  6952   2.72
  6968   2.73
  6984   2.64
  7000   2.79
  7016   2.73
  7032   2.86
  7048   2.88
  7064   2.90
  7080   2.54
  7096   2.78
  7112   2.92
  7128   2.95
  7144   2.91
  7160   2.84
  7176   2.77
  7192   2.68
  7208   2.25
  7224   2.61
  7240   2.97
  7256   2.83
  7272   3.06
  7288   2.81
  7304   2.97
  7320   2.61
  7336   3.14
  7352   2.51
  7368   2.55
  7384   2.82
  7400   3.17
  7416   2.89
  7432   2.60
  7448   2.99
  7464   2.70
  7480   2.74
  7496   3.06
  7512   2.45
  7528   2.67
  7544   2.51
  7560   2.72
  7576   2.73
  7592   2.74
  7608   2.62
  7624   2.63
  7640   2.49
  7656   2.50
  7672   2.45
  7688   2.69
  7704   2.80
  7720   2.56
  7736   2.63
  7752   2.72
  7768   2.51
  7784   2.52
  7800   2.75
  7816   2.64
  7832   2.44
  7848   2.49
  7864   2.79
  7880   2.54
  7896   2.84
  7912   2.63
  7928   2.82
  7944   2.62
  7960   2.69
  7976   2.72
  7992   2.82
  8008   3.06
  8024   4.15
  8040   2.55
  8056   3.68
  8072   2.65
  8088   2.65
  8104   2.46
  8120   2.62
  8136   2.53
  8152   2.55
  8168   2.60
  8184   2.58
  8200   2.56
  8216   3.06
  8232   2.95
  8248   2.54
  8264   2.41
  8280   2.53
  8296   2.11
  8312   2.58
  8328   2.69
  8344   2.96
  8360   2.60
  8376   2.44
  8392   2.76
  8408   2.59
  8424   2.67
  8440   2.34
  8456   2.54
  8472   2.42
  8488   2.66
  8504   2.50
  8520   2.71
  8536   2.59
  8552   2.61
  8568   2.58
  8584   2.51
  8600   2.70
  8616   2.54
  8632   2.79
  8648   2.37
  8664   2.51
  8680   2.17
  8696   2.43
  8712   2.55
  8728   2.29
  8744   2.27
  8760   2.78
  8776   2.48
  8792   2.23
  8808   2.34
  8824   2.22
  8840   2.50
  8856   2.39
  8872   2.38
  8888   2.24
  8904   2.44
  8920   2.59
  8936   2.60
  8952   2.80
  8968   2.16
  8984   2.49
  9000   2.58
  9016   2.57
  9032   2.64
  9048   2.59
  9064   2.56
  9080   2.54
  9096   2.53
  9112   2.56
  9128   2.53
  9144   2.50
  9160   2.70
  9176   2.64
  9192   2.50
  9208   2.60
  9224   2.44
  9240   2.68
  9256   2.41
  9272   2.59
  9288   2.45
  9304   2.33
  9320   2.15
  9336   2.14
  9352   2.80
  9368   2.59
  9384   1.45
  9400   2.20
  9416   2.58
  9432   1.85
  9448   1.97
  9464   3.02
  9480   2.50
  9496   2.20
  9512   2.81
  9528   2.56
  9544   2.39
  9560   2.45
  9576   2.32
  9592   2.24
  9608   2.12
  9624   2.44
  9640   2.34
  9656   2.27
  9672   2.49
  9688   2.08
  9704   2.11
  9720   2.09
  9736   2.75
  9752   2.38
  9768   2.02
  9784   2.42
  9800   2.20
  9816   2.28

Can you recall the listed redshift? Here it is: 0.22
